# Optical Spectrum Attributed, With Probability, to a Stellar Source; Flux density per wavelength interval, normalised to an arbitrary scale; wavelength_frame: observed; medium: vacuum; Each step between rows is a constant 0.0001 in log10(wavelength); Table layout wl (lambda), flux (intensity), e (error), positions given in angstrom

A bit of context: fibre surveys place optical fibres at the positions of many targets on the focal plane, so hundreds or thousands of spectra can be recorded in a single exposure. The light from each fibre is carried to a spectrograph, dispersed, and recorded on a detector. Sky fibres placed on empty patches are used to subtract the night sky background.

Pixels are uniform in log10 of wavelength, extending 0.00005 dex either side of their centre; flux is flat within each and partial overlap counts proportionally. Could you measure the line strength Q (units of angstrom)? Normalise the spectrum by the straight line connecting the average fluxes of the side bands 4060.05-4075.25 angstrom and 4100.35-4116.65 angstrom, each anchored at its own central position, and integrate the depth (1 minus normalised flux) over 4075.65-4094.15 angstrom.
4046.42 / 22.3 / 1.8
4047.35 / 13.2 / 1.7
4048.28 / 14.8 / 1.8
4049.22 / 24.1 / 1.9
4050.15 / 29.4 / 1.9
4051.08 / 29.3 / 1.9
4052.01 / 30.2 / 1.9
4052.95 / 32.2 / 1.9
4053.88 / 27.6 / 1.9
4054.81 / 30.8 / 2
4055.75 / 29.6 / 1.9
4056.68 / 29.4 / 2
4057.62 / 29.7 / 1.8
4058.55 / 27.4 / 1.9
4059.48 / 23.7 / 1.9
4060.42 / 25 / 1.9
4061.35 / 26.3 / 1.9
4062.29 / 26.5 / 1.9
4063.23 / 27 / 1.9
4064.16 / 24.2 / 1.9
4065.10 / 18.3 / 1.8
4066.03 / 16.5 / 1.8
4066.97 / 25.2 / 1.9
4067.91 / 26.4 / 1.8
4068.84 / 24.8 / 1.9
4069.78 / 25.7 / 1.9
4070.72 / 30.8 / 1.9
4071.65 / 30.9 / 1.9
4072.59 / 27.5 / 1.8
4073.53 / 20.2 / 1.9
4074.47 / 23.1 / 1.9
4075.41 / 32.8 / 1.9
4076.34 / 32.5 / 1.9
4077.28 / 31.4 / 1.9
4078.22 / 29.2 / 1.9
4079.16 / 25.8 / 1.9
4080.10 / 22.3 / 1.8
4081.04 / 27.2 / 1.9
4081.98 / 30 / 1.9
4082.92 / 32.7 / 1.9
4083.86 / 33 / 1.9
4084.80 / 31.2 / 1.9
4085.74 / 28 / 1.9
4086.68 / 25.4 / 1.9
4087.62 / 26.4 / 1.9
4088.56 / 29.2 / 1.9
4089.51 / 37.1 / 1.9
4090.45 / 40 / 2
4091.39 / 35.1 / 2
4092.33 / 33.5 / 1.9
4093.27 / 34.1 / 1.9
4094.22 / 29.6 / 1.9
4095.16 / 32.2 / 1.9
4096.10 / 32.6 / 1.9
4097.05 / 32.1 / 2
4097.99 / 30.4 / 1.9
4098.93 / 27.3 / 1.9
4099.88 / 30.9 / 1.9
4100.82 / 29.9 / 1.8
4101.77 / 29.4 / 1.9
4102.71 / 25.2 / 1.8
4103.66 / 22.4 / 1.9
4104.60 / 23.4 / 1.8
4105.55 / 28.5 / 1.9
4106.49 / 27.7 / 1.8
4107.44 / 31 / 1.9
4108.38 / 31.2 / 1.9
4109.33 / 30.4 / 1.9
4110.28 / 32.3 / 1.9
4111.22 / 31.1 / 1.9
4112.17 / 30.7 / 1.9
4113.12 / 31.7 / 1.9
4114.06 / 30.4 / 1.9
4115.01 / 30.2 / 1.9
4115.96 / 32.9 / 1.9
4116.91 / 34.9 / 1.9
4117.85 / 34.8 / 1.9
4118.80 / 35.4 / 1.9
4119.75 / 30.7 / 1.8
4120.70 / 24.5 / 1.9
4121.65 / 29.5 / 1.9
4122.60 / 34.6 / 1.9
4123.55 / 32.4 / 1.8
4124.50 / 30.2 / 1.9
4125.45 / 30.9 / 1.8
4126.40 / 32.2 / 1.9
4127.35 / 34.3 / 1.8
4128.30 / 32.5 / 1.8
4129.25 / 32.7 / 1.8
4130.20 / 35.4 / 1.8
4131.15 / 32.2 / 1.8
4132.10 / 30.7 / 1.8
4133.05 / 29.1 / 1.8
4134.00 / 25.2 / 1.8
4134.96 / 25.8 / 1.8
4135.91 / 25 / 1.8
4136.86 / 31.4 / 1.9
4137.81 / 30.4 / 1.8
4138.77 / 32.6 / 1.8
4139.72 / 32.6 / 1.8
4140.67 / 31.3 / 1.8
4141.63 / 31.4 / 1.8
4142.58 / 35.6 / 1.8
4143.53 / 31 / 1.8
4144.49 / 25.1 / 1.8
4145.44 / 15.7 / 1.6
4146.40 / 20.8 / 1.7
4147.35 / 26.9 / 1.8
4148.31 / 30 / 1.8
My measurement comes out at -2.6 angstrom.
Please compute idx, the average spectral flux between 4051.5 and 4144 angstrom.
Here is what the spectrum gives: 29.6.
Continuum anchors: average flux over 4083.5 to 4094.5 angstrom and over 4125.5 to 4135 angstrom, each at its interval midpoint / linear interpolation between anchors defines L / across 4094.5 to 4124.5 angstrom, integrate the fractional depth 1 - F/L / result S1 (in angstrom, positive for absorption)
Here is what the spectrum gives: 1.2 angstrom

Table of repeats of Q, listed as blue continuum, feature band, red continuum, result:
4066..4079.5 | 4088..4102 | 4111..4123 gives -1.4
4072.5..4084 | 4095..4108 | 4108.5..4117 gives 0.7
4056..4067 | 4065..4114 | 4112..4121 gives -1.1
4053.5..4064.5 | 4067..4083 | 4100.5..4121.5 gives 0.3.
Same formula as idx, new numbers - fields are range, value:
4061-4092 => 28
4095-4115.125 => 29.5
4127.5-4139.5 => 30.4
